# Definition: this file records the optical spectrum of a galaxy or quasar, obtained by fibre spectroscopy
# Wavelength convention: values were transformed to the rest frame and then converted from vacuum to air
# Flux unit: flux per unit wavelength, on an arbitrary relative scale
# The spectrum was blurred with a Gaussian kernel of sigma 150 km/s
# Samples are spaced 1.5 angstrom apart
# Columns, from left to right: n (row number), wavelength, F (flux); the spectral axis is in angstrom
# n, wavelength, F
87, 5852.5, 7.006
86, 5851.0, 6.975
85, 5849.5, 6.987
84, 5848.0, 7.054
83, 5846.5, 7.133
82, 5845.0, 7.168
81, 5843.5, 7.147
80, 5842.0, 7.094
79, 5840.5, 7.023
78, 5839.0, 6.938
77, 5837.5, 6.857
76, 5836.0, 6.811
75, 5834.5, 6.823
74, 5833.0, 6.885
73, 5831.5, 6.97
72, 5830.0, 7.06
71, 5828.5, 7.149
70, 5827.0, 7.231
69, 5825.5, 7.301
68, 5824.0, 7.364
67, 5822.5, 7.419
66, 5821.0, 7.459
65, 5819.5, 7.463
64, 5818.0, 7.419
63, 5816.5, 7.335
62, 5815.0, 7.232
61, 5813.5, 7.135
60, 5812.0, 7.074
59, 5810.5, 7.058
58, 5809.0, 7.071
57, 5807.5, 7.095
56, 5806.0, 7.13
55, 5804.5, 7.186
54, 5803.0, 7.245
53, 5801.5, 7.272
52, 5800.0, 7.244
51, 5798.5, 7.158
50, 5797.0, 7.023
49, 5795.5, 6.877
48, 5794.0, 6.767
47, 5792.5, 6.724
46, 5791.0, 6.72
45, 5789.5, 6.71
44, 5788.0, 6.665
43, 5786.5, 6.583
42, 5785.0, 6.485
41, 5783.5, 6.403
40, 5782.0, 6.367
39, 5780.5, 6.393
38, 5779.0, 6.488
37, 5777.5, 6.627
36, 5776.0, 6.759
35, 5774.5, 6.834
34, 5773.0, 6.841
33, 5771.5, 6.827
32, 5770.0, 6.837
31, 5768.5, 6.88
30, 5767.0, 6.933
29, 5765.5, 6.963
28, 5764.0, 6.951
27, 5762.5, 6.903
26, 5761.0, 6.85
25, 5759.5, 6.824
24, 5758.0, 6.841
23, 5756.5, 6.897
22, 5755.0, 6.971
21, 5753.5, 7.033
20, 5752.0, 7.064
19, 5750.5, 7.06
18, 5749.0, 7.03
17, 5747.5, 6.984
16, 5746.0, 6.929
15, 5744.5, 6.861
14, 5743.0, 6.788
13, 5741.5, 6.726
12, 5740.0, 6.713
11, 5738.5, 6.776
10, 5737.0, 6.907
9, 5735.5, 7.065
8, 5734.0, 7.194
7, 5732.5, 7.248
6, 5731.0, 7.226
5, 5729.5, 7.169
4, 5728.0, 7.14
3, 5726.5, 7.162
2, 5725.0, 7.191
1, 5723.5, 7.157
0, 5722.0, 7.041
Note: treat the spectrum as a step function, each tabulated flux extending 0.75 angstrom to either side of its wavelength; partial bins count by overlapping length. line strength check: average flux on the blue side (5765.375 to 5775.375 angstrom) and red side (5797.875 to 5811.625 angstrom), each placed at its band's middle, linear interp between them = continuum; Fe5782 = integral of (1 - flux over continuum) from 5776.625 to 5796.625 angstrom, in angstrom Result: 1.1 angstrom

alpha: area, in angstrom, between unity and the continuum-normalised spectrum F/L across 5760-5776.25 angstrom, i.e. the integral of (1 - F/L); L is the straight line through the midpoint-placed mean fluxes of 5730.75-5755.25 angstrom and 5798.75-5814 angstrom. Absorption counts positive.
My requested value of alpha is 0.4 angstrom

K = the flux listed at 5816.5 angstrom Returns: 7.335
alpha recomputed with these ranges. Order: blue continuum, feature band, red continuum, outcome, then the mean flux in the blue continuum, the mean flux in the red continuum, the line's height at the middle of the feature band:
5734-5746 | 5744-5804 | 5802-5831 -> 1.52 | 6.86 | 7.23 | 7.03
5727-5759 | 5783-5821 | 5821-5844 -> 0.18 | 6.98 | 7.08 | 7.05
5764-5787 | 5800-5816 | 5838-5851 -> -0.68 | 6.69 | 7.06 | 6.86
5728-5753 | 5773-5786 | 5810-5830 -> 1.03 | 6.99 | 7.27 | 7.13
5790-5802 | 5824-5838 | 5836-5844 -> -0.10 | 6.96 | 6.99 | 6.98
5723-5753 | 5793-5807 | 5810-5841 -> 0.03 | 7.02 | 7.14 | 7.11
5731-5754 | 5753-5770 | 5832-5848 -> 0.15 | 6.97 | 6.99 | 6.97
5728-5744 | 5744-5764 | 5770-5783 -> -0.31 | 6.99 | 6.65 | 6.84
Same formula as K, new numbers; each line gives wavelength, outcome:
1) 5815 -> 7.232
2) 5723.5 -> 7.157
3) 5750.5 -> 7.06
